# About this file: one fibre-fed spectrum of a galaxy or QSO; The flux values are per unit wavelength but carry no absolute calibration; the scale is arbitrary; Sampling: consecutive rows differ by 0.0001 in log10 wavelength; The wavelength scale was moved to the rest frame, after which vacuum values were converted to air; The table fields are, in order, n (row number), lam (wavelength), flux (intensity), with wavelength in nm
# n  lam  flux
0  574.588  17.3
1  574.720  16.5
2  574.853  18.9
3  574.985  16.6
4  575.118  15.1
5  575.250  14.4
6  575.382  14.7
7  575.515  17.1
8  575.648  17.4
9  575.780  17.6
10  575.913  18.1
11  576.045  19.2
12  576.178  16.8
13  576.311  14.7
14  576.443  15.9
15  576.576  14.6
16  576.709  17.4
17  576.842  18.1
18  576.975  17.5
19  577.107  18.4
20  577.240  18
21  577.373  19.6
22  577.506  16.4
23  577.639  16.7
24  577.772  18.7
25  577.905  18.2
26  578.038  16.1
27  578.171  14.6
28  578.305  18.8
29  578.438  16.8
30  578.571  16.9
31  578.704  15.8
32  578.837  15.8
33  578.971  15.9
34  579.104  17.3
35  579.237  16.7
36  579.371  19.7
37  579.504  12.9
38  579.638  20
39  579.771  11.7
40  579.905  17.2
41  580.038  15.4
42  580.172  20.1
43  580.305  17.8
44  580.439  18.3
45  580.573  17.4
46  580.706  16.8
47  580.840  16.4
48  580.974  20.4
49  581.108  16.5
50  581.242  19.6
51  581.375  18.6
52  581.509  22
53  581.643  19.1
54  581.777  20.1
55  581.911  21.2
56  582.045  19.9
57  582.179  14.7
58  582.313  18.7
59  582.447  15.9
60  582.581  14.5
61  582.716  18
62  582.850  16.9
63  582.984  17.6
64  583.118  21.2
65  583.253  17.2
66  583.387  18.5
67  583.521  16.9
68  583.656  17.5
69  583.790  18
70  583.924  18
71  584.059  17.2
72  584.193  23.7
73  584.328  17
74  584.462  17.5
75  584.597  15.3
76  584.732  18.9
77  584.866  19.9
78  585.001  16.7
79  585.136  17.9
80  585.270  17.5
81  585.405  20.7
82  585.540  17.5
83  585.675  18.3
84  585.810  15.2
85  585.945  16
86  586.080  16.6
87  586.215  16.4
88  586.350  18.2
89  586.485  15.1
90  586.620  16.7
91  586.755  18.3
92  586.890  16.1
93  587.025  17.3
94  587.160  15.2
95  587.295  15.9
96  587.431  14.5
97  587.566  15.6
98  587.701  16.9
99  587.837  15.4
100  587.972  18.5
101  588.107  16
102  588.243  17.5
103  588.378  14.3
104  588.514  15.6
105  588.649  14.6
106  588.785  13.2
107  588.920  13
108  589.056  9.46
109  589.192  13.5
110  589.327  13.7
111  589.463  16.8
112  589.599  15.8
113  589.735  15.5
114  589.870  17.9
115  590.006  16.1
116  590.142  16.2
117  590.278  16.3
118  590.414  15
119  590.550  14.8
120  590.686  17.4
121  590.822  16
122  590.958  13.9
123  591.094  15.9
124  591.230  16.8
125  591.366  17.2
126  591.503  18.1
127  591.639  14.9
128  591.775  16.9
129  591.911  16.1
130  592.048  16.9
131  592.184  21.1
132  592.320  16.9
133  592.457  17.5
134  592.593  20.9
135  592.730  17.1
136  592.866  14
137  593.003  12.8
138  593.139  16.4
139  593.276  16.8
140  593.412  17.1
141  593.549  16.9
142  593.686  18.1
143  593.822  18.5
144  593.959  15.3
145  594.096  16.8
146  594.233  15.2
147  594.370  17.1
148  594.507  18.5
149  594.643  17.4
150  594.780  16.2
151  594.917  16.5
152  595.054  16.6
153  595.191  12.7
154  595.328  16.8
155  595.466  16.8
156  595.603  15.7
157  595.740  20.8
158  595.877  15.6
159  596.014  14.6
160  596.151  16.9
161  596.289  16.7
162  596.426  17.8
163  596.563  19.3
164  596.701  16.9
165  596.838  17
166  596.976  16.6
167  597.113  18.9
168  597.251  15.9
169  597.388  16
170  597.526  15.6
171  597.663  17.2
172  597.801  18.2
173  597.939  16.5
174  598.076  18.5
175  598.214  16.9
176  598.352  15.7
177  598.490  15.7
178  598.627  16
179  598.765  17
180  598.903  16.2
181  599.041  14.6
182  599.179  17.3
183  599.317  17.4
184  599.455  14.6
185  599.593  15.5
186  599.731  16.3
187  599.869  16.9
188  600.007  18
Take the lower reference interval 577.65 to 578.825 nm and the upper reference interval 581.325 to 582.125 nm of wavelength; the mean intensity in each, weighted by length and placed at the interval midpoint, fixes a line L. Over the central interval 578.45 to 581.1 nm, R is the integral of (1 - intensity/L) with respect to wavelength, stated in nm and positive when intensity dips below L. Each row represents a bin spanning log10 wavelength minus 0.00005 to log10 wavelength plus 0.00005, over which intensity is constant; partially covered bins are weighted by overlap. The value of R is 0.20 nm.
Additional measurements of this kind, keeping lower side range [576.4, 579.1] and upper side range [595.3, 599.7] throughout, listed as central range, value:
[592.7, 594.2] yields 0.04 nm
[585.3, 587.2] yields -0.01 nm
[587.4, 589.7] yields 0.26 nm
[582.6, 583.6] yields -0.05 nm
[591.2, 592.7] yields -0.07 nm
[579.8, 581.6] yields -0.12 nm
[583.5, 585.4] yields -0.13 nm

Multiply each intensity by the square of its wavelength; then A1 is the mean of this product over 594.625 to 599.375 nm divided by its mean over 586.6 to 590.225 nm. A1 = 1.11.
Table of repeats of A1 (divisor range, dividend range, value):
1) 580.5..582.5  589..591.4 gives 0.86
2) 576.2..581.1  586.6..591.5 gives 0.95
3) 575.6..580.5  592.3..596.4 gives 1.03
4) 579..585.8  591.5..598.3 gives 0.98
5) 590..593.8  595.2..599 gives 1.03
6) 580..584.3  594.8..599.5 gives 0.96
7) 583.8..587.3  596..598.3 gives 1.02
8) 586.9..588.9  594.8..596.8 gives 1.09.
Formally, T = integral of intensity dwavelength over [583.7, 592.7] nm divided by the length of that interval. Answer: 16.6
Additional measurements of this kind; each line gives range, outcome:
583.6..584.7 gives 18.1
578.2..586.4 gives 17.7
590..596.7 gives 16.7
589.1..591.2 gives 15.6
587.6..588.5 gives 16.3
